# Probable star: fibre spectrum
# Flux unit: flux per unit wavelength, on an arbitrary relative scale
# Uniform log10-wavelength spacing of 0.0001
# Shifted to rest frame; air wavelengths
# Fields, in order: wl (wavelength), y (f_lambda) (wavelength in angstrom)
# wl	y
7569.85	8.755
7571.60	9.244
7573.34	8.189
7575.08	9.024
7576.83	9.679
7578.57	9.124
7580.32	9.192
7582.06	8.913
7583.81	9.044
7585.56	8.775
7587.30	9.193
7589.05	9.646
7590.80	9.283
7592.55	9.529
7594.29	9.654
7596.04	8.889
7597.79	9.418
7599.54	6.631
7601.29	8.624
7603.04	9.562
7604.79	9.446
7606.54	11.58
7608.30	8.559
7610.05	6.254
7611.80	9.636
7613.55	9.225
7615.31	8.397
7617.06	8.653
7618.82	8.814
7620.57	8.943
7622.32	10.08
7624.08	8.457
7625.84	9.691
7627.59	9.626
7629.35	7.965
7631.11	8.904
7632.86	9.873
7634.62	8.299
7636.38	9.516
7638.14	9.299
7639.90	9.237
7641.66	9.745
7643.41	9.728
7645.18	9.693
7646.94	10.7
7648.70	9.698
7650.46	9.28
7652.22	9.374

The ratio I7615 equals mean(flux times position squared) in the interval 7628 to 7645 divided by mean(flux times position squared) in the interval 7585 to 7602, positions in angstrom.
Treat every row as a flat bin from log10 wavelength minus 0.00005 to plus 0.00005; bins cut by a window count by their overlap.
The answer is 1.04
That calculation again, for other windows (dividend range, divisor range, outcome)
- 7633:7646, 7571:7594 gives 1.04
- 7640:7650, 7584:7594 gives 1.07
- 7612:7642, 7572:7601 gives 1.02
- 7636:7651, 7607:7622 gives 1.12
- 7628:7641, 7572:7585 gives 1.02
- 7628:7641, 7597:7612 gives 1.03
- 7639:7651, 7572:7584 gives 1.10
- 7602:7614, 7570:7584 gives 1.02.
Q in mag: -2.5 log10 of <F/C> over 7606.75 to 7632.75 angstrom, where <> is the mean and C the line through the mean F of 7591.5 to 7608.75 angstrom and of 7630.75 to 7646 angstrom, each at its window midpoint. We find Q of 0.05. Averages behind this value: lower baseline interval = 9.21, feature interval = 8.9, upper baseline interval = 9.38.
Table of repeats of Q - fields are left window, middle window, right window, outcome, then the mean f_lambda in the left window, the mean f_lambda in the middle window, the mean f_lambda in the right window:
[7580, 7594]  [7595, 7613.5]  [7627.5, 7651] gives 0.047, 9.22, 8.88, 9.39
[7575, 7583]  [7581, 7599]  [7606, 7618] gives -0.014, 9.2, 9.19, 8.82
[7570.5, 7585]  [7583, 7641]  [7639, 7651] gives 0.040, 9.04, 9.05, 9.74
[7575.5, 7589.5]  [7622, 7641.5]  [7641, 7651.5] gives 0.057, 9.17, 9.17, 9.81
